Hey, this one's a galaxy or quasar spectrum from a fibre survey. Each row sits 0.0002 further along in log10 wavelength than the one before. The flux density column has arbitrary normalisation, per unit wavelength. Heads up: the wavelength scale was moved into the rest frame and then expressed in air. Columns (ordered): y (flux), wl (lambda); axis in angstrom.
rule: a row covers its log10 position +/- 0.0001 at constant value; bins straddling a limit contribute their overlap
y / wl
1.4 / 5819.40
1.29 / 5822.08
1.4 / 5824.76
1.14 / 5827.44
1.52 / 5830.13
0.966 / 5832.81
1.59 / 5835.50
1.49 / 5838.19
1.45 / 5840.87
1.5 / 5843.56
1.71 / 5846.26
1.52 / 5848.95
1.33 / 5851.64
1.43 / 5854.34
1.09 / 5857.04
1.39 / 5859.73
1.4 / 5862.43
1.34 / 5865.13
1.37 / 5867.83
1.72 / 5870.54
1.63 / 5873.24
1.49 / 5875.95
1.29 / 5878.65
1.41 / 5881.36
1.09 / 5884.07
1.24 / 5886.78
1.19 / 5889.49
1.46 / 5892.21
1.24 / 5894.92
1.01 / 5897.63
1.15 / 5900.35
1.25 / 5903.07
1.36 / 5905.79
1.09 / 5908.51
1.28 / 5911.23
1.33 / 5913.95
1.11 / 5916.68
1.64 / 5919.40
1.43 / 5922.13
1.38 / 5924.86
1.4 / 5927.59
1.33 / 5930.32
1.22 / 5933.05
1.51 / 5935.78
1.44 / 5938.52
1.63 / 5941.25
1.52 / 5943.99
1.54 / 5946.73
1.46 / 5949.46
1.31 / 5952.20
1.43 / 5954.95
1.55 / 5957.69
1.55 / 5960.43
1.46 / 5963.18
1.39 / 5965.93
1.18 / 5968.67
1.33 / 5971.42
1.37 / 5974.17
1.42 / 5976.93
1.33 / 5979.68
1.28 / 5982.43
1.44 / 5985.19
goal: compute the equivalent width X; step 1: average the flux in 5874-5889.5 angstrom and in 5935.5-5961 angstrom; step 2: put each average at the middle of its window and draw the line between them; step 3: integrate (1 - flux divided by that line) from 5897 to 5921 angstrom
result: 2.2 angstrom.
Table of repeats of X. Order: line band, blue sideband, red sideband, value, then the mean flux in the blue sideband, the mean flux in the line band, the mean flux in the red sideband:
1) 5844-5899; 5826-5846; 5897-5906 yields -3.67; 1.4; 1.37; 1.19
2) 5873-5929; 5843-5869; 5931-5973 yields 4.60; 1.41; 1.3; 1.43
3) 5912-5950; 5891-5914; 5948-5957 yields -2.38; 1.24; 1.42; 1.41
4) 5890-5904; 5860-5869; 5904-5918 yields 0.63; 1.37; 1.22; 1.23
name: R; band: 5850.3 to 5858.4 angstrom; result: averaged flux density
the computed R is 1.28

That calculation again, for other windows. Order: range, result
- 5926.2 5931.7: 1.36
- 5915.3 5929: 1.39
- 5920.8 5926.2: 1.4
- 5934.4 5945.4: 1.52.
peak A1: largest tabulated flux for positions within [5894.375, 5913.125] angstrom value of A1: 1.36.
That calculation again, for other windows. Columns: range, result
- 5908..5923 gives 1.64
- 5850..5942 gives 1.72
